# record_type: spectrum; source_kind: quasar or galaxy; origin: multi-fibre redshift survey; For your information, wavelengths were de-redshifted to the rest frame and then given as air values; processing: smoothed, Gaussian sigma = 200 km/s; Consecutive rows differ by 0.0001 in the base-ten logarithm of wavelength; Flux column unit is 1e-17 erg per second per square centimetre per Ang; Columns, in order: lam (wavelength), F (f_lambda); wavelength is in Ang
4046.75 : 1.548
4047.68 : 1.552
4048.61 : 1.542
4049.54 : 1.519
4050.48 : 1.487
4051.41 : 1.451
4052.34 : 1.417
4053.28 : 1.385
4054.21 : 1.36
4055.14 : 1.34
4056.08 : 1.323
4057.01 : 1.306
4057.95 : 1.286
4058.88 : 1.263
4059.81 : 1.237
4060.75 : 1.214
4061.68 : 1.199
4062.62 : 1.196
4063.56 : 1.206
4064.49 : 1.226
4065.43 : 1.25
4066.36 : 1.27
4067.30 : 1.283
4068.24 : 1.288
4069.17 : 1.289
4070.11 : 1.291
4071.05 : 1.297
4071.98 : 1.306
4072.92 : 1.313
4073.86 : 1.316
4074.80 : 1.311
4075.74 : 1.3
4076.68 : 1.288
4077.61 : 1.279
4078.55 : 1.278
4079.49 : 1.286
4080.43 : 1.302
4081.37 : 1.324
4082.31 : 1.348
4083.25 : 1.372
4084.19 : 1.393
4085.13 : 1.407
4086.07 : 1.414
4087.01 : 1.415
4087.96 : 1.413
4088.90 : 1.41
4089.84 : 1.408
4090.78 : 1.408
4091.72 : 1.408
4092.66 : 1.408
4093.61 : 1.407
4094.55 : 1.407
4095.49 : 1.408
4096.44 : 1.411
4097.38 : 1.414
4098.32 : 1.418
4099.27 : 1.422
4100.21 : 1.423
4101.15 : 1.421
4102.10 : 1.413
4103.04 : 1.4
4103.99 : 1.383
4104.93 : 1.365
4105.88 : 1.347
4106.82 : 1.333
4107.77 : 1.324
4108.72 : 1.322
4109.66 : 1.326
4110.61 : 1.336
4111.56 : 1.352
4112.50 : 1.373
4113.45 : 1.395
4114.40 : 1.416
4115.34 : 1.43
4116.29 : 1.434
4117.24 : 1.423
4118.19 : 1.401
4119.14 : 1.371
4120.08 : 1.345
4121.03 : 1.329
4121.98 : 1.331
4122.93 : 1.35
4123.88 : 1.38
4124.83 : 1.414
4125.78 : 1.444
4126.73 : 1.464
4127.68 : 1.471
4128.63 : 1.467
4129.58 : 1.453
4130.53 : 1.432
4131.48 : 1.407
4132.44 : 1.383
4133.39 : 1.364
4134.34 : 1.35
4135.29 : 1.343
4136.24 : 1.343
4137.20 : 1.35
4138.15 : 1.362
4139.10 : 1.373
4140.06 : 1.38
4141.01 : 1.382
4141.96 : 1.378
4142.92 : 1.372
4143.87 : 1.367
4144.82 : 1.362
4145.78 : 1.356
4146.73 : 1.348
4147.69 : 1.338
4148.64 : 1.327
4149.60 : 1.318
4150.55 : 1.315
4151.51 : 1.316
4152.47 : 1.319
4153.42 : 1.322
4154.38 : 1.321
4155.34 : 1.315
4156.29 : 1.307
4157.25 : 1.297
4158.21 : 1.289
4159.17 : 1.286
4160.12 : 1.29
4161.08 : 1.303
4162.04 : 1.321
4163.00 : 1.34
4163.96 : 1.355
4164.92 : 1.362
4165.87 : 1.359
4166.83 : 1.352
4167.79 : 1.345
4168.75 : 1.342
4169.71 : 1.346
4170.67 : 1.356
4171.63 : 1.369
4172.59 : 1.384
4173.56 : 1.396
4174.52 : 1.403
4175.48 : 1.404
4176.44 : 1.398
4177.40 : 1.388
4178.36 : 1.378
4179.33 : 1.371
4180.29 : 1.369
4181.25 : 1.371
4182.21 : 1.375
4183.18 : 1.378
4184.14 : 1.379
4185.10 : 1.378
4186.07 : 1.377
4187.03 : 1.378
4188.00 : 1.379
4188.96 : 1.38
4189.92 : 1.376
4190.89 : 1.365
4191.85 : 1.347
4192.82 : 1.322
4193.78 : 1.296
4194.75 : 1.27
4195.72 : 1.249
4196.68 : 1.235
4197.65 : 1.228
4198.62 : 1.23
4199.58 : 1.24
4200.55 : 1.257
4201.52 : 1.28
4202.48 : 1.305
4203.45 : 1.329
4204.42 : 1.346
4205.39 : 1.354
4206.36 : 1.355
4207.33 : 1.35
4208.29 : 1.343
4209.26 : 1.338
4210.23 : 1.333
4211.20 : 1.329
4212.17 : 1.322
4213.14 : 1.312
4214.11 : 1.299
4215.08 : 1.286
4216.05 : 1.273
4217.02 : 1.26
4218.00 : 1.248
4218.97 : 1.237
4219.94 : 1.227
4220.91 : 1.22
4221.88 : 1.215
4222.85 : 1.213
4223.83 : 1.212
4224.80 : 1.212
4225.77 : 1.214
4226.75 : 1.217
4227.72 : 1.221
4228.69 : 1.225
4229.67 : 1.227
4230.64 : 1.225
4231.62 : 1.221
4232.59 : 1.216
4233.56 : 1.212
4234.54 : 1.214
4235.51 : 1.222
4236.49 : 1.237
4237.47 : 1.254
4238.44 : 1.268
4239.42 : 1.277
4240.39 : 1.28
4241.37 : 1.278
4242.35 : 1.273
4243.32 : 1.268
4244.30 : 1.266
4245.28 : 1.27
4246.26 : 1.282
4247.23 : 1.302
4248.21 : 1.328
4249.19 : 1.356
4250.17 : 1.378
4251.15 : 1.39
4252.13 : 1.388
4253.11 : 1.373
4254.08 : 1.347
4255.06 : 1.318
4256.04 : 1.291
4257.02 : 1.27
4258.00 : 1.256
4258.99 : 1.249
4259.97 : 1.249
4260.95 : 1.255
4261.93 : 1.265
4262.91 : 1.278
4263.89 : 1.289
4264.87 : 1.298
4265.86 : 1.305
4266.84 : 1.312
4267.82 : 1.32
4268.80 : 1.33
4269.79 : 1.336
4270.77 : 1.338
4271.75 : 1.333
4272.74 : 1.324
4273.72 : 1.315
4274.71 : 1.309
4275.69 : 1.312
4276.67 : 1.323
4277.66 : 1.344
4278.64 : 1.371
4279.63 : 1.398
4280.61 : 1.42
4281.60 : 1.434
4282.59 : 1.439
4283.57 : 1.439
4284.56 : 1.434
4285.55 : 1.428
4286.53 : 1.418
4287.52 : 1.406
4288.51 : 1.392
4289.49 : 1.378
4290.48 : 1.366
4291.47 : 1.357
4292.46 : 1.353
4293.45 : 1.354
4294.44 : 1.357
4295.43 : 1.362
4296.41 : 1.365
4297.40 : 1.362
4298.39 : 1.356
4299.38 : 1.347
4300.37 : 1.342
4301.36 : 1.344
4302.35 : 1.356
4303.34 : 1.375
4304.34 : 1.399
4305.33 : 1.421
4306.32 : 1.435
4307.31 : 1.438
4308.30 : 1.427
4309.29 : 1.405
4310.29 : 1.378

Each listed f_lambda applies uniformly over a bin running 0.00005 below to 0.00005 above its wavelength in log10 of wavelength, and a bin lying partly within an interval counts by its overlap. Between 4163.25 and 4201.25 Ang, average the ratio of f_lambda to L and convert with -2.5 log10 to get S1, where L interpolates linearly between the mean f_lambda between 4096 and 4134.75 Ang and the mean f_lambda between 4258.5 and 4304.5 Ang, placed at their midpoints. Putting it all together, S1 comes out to 0.02 mag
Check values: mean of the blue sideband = 1.39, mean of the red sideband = 1.35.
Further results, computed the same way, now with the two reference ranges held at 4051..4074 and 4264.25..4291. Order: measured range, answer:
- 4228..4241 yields 0.09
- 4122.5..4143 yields -0.06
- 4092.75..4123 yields -0.06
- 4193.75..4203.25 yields 0.07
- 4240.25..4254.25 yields 0.03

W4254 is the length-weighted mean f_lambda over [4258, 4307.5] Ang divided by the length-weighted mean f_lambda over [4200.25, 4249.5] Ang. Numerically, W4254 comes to 1.07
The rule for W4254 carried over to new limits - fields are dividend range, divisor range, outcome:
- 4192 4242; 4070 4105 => 0.92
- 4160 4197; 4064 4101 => 1.00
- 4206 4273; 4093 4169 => 0.94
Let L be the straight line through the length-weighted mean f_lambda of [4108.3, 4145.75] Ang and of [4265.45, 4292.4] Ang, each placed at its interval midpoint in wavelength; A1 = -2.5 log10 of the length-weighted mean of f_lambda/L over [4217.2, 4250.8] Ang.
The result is 0.10 mag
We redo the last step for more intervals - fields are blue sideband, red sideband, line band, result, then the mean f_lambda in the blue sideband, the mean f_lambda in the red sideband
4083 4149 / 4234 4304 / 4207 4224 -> 0.06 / 1.39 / 1.33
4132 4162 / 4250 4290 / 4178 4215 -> 0.01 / 1.34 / 1.34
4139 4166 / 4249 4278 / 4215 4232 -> 0.08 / 1.33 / 1.31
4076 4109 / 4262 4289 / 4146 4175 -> 0.03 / 1.38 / 1.36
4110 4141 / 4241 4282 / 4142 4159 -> 0.04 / 1.39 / 1.32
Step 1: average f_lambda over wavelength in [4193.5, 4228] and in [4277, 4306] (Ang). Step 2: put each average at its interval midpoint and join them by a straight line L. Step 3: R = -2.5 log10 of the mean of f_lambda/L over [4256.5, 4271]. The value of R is 0.05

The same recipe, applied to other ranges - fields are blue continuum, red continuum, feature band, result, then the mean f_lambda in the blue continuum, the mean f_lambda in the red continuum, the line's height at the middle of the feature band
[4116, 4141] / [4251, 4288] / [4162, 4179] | 0.01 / 1.39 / 1.34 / 1.38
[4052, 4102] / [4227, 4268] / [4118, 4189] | -0.04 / 1.34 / 1.28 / 1.31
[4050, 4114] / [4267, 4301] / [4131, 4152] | 0.00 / 1.34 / 1.37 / 1.35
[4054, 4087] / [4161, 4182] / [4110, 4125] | -0.04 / 1.3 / 1.37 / 1.33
